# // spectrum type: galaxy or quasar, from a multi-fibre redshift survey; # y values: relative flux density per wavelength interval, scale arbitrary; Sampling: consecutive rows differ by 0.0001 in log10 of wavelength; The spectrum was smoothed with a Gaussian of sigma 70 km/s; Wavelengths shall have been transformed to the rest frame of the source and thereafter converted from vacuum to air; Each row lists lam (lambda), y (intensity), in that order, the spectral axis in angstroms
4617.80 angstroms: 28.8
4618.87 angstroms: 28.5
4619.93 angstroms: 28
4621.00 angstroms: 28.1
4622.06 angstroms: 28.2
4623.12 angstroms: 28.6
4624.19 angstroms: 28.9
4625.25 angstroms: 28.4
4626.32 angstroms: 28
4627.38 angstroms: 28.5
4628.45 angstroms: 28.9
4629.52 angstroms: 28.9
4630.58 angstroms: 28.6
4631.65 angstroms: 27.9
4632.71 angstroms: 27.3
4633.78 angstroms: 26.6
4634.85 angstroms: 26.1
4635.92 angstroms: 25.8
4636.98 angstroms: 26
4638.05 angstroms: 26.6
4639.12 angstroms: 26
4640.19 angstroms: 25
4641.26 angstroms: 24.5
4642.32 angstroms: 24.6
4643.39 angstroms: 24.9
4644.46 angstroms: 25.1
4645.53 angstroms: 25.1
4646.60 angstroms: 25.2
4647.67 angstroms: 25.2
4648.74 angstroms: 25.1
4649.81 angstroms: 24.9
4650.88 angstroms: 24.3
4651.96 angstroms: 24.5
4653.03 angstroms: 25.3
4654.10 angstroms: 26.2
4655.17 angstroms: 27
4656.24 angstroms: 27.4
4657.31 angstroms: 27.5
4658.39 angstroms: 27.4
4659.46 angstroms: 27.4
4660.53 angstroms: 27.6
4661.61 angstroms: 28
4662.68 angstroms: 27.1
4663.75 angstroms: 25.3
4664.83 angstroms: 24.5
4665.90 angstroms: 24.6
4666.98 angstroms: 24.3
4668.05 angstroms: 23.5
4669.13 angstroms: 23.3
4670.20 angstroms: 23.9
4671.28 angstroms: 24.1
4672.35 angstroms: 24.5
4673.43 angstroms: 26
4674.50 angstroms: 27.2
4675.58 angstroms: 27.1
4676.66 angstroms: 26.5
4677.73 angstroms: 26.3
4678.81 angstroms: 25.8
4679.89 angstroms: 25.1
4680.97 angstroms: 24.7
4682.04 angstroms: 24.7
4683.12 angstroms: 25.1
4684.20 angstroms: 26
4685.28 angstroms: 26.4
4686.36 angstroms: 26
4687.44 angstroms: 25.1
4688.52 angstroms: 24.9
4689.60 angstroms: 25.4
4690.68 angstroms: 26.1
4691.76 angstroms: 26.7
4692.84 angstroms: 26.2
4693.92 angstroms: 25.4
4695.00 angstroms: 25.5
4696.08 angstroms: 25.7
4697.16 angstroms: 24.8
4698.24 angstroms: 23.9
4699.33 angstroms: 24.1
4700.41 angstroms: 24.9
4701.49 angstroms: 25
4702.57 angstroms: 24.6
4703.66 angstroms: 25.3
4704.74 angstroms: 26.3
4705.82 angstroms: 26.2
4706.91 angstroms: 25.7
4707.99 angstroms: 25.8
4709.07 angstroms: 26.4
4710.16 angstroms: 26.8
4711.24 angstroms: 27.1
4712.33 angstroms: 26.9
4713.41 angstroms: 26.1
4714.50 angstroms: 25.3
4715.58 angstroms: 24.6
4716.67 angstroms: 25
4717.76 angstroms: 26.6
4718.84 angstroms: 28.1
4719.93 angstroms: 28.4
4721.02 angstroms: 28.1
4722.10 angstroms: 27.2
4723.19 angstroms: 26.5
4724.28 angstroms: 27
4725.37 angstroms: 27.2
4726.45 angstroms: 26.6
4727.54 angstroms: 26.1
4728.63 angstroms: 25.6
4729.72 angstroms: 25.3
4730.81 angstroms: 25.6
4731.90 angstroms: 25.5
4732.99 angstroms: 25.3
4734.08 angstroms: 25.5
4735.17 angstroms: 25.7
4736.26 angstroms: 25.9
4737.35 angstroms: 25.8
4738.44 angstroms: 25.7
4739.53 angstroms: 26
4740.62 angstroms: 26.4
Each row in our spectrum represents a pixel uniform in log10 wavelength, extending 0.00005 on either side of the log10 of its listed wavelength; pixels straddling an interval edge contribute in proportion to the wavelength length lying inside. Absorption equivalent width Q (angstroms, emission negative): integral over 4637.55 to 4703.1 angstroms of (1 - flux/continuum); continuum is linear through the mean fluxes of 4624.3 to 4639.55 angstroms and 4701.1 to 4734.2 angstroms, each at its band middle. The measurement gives 3.4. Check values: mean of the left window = 27.5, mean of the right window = 26.2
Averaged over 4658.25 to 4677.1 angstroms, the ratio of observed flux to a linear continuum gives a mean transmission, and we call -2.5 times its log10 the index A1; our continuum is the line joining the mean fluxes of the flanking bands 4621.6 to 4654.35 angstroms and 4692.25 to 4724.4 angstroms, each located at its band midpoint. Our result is 0.025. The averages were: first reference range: 26.4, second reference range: 26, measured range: 25.6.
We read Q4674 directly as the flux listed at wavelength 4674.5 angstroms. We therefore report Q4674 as 27.2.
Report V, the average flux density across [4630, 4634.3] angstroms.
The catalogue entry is 27.7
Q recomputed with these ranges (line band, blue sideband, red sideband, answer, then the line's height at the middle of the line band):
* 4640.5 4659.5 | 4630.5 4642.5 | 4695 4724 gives 0.4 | 26.2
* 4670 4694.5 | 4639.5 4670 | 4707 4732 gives 0.2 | 25.9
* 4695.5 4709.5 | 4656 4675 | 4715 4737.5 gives 0.4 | 26.1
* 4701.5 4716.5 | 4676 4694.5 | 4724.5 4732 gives 0.0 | 25.9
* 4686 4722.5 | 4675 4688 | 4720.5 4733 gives 0.2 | 26.1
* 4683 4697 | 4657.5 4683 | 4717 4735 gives 0.1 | 25.9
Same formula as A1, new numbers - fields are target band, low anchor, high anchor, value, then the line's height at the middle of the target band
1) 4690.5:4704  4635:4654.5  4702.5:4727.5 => 0.04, 26.2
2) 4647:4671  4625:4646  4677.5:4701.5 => 0.02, 26.1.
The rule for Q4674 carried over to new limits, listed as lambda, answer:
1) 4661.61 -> 28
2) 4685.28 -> 26.4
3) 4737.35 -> 25.8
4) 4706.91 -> 25.7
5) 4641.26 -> 24.5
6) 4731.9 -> 25.5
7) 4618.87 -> 28.5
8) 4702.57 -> 24.6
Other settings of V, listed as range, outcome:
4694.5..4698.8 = 24.9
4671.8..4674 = 25.4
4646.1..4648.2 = 25.2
